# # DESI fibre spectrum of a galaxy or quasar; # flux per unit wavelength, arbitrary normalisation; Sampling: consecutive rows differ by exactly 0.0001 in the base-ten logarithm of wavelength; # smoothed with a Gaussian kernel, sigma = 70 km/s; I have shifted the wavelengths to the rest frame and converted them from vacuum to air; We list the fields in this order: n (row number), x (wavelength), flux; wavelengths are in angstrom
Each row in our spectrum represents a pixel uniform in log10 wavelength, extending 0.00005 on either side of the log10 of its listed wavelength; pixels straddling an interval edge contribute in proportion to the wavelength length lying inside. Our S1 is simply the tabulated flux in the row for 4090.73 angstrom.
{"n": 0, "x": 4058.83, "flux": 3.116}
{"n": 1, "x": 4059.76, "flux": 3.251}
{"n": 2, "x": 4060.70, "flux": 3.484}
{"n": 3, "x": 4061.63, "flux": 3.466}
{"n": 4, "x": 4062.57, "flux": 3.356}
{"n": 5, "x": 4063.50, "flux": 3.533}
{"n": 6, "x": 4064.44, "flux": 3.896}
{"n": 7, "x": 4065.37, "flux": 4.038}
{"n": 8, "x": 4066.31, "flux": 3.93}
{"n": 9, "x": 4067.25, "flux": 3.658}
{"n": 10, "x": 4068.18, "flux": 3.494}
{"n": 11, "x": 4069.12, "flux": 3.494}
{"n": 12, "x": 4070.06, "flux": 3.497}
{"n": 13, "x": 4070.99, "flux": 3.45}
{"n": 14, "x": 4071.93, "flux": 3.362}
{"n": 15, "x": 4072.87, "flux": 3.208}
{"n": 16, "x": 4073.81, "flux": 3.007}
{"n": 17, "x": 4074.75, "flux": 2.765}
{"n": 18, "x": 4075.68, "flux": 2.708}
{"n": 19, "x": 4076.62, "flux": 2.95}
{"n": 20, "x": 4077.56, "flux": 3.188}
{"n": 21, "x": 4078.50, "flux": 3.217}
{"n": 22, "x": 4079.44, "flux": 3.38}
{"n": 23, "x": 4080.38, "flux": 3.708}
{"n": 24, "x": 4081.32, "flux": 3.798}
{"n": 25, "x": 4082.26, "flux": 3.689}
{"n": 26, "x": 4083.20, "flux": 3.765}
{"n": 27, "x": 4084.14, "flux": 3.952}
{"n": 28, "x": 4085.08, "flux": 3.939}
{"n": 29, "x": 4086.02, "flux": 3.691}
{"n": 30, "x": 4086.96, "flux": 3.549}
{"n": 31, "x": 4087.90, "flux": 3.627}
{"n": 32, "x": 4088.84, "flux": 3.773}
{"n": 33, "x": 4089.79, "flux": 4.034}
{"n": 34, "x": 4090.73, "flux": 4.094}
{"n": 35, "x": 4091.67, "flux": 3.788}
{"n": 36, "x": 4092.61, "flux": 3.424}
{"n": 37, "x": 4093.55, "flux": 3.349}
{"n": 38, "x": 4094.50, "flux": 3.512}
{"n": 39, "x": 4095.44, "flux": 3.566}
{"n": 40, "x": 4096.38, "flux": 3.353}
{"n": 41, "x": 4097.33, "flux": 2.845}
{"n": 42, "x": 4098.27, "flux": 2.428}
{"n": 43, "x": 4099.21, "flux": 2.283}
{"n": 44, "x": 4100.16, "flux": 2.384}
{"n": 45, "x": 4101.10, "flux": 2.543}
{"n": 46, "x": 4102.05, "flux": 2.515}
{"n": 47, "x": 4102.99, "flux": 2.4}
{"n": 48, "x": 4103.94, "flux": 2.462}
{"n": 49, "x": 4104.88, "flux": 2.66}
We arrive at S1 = 4.094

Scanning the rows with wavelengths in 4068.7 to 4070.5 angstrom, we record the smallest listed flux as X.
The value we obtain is 3.494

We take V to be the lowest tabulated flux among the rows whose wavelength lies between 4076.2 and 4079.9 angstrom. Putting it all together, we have 2.95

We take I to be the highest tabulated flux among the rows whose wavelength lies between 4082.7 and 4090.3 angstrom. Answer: 4.034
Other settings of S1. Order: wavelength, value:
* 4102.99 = 2.4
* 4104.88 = 2.66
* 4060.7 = 3.484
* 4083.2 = 3.765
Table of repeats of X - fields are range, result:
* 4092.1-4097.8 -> 2.845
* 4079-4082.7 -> 3.38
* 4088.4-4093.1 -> 3.424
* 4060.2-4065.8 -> 3.356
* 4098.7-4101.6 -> 2.283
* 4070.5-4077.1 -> 2.708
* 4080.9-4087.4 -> 3.549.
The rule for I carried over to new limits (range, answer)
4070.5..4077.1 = 3.45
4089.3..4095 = 4.094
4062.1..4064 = 3.533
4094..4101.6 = 3.566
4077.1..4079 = 3.217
